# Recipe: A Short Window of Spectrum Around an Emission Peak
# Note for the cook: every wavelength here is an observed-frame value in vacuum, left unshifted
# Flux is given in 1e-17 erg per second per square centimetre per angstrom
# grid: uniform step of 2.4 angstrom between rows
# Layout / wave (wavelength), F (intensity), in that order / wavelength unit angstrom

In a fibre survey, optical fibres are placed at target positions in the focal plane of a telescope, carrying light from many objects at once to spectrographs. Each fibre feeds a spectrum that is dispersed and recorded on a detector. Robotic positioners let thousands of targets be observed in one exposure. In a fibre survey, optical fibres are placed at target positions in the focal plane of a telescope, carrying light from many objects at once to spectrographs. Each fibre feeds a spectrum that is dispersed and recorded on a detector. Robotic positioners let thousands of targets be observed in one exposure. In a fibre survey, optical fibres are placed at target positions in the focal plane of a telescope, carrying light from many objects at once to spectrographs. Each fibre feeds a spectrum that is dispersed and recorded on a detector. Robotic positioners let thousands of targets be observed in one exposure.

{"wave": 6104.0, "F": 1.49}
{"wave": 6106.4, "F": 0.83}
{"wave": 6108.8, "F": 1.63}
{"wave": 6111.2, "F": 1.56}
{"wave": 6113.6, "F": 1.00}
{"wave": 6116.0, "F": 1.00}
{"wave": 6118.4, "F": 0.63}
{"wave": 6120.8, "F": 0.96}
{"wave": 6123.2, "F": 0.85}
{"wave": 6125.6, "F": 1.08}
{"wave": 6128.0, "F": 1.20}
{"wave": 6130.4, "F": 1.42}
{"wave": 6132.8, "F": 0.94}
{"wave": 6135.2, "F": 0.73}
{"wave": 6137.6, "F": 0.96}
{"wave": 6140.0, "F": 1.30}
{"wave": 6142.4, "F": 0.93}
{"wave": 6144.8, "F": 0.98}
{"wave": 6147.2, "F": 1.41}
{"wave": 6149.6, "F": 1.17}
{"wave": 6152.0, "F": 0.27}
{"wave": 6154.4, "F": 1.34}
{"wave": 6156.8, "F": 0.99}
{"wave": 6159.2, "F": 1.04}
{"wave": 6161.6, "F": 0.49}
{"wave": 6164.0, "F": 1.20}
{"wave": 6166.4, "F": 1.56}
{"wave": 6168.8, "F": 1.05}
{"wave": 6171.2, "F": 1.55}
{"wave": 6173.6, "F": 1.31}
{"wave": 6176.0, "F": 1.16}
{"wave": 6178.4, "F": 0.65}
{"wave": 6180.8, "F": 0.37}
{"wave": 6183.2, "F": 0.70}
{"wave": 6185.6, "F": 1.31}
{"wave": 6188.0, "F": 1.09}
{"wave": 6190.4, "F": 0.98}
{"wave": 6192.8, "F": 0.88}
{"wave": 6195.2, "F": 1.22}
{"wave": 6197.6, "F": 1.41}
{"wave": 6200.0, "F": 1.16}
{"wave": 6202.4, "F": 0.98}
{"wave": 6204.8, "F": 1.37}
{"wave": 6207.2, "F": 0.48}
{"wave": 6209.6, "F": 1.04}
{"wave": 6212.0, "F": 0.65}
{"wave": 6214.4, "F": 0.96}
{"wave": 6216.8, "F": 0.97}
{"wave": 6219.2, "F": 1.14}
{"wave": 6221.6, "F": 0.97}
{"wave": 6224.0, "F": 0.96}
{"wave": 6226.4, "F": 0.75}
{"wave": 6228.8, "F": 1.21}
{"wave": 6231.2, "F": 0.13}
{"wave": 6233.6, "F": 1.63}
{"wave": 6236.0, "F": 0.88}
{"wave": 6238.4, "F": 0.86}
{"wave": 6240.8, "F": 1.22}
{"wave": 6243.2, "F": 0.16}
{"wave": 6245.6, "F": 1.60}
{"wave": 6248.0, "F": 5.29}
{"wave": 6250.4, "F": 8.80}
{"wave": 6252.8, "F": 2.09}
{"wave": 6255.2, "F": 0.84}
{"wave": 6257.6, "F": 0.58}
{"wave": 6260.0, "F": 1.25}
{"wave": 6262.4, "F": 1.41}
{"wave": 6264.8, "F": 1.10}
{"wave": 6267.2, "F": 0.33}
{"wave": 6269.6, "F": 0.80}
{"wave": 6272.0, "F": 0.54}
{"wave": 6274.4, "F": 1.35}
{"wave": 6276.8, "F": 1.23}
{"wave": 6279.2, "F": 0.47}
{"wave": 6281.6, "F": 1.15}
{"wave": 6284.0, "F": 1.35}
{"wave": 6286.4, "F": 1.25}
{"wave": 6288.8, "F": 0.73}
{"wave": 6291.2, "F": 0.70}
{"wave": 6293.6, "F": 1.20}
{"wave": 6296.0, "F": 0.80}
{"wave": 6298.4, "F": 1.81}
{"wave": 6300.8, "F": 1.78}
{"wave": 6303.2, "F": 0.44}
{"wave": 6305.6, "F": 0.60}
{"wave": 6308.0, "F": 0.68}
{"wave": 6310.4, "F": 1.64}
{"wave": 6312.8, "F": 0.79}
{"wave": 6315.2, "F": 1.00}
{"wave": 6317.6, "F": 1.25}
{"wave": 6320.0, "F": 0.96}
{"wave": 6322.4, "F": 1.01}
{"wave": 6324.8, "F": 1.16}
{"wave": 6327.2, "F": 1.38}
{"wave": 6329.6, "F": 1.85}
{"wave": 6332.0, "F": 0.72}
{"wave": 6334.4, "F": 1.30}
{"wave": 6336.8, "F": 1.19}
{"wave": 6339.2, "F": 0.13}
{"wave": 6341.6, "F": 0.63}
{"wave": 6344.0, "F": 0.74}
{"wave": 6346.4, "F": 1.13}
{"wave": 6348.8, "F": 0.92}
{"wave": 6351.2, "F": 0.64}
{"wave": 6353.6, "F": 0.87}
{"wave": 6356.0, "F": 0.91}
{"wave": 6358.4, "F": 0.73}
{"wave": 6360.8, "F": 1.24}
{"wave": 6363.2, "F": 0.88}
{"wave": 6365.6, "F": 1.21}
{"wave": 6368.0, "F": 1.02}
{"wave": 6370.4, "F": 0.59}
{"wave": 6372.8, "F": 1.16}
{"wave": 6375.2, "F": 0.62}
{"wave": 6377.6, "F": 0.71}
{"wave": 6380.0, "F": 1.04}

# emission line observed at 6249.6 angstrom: H-gamma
